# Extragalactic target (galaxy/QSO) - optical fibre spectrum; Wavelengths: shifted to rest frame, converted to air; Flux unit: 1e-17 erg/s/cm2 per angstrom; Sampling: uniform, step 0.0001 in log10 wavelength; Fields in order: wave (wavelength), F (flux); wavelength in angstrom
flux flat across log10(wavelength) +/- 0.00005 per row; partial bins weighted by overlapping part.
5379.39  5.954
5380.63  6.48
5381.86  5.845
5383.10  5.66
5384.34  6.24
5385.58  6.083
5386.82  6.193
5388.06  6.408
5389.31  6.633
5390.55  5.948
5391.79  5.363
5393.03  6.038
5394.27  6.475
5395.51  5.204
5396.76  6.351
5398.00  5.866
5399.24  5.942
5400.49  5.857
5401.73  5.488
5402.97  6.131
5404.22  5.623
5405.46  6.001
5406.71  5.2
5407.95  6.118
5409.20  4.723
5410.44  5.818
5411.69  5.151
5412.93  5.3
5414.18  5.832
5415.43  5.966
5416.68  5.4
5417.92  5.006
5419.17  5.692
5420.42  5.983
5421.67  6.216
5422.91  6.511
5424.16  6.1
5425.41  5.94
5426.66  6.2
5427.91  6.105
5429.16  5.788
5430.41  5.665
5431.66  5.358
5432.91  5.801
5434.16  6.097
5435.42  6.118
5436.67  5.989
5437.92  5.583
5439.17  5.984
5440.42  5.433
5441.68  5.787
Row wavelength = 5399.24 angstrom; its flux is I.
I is 5.942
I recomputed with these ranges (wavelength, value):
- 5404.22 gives 5.623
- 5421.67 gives 6.216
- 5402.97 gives 6.131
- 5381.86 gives 5.845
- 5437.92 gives 5.583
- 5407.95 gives 6.118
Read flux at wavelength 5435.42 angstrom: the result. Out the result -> 6.118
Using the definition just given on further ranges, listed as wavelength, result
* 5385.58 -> 6.083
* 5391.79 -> 5.363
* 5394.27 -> 6.475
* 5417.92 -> 5.006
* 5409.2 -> 4.723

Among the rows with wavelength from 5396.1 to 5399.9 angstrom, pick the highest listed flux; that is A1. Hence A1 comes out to 6.351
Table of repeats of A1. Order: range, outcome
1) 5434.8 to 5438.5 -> 6.118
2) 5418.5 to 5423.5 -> 6.511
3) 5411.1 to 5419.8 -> 5.966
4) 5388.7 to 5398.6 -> 6.633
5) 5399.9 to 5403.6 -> 6.131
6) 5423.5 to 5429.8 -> 6.2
